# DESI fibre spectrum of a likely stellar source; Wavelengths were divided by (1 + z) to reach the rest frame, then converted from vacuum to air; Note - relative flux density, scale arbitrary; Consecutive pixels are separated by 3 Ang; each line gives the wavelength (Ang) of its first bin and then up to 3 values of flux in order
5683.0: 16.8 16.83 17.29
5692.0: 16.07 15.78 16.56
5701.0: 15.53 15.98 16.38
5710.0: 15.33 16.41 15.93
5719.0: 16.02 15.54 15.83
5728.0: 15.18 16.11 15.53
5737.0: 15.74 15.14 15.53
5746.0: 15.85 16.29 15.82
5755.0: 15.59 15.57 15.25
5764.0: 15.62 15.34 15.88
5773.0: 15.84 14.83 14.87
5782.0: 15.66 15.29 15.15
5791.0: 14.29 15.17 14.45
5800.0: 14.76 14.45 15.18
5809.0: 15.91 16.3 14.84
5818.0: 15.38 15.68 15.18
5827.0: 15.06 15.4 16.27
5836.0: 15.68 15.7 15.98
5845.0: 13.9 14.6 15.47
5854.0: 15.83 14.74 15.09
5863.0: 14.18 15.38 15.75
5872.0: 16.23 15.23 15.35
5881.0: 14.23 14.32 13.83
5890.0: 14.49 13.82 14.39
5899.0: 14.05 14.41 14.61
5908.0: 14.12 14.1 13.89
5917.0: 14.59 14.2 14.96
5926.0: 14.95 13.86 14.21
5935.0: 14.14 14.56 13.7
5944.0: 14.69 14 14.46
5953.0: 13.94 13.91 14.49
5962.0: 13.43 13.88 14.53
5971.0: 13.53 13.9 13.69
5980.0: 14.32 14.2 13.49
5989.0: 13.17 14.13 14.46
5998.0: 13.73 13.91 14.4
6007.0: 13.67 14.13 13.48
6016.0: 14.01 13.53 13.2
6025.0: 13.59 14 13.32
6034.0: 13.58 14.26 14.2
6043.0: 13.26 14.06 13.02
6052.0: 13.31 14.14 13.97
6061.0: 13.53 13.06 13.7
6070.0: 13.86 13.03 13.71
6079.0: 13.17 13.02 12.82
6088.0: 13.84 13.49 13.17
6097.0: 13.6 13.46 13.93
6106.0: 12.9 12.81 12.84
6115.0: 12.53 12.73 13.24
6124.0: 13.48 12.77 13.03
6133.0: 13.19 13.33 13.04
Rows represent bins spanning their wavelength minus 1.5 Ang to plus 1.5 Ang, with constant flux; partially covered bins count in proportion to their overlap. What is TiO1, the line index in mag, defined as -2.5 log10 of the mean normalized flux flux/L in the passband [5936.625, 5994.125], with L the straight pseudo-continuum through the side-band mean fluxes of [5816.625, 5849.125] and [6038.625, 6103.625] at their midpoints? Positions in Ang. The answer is 0.02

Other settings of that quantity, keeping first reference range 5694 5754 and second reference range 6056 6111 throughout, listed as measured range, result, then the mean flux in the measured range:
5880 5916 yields 0.034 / 14.2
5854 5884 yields -0.020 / 15.1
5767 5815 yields 0.012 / 15.2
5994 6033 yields 0.006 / 13.8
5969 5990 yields 0.024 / 13.8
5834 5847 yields -0.021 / 15.3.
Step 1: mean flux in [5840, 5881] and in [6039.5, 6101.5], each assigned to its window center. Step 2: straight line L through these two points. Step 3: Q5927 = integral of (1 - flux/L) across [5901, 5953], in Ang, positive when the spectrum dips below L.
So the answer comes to 1.19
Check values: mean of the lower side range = 15.2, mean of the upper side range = 13.5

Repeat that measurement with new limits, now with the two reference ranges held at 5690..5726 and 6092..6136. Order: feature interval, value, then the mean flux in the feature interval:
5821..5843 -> -0.7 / 15.6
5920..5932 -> 0.0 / 14.5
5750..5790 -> 0.3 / 15.4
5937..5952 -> 0.1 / 14.3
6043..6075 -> -0.1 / 13.6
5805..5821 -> -0.3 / 15.5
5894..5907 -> 0.3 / 14.3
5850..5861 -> -0.3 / 15.3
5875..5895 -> 0.4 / 14.4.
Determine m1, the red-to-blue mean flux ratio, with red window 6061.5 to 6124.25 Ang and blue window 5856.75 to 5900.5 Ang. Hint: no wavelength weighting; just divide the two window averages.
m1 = 0.90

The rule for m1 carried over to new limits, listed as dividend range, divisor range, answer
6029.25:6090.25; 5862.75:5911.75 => 0.93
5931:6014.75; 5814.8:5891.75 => 0.92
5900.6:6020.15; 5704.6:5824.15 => 0.91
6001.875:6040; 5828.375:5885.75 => 0.91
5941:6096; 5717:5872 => 0.89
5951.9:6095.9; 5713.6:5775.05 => 0.87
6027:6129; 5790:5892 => 0.89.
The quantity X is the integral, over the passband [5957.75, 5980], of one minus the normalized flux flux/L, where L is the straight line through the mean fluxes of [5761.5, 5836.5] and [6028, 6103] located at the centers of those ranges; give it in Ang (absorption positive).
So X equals 0.4 Ang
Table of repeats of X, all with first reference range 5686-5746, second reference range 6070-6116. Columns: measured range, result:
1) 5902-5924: 0.27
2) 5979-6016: 0.00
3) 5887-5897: 0.34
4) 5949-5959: 0.06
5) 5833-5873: -0.95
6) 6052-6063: -0.22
